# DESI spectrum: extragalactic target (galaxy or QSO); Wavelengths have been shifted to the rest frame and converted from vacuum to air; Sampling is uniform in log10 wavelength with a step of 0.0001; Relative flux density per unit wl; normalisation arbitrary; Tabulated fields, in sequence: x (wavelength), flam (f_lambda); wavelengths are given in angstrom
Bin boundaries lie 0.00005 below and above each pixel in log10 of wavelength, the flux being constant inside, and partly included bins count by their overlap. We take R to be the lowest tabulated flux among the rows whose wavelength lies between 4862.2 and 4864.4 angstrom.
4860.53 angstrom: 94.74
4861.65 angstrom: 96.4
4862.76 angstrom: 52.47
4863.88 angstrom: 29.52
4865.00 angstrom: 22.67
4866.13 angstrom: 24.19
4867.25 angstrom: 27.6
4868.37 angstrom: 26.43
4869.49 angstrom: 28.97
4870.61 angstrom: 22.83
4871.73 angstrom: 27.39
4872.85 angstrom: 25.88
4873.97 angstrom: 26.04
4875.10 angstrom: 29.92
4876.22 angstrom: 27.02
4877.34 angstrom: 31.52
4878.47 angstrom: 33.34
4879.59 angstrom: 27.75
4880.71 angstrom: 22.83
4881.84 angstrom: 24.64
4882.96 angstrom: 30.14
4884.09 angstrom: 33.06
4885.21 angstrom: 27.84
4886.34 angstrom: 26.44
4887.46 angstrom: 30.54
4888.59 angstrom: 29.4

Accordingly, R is 29.52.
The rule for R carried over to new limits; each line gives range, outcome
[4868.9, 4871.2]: 22.83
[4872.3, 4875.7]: 25.88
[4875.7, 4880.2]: 27.02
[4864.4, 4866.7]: 22.67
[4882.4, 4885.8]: 27.84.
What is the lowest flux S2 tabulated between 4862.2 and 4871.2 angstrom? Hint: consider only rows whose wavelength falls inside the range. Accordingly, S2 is 22.67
